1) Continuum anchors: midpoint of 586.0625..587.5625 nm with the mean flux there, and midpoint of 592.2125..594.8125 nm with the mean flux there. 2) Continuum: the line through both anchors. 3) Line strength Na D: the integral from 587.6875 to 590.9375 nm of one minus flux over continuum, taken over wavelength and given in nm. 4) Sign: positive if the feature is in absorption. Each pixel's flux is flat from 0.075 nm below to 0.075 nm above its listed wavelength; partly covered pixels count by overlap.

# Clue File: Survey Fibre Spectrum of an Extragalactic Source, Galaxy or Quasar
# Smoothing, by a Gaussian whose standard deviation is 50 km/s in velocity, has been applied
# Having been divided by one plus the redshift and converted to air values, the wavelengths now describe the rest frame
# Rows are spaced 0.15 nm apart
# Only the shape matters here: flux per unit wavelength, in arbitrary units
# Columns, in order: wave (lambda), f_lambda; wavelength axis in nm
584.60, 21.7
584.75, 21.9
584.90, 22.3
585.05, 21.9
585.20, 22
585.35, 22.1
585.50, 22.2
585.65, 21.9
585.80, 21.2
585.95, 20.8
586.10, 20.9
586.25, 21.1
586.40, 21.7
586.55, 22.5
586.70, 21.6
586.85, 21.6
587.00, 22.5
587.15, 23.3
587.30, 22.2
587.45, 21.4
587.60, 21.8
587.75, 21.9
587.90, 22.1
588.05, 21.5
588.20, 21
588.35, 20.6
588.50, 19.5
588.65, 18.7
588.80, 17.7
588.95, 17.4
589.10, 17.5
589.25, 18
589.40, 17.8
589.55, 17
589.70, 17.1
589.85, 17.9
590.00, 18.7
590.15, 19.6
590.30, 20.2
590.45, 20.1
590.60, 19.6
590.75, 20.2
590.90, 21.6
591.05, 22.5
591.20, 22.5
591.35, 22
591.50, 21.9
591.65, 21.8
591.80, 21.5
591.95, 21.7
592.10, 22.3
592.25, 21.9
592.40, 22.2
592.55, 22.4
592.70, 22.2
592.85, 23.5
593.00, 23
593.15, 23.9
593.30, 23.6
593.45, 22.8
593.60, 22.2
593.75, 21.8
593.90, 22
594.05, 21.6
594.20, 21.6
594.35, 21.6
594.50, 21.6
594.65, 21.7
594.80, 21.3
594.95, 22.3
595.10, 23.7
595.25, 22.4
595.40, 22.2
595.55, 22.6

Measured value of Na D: 0.40 nm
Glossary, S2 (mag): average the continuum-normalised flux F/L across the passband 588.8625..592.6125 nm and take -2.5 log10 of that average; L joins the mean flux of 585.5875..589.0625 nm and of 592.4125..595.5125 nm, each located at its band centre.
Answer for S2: 0.080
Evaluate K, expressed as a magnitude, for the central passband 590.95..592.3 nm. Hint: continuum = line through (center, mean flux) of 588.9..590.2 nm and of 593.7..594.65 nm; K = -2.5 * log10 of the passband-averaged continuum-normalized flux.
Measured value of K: -0.13 mag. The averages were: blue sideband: 17.9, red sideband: 21.7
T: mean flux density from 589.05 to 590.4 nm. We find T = 18.2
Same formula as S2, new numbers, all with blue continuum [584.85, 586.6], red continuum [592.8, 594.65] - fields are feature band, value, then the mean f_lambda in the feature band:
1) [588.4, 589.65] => 0.218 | 18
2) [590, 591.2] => 0.080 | 20.6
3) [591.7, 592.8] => 0.010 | 22.1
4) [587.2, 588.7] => 0.037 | 21.1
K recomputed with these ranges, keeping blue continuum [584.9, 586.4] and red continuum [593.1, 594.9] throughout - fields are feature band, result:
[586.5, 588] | -0.02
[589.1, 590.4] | 0.19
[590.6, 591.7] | 0.02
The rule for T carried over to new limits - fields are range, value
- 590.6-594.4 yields 22.1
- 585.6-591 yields 20.3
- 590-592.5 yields 21.3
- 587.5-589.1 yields 20.1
